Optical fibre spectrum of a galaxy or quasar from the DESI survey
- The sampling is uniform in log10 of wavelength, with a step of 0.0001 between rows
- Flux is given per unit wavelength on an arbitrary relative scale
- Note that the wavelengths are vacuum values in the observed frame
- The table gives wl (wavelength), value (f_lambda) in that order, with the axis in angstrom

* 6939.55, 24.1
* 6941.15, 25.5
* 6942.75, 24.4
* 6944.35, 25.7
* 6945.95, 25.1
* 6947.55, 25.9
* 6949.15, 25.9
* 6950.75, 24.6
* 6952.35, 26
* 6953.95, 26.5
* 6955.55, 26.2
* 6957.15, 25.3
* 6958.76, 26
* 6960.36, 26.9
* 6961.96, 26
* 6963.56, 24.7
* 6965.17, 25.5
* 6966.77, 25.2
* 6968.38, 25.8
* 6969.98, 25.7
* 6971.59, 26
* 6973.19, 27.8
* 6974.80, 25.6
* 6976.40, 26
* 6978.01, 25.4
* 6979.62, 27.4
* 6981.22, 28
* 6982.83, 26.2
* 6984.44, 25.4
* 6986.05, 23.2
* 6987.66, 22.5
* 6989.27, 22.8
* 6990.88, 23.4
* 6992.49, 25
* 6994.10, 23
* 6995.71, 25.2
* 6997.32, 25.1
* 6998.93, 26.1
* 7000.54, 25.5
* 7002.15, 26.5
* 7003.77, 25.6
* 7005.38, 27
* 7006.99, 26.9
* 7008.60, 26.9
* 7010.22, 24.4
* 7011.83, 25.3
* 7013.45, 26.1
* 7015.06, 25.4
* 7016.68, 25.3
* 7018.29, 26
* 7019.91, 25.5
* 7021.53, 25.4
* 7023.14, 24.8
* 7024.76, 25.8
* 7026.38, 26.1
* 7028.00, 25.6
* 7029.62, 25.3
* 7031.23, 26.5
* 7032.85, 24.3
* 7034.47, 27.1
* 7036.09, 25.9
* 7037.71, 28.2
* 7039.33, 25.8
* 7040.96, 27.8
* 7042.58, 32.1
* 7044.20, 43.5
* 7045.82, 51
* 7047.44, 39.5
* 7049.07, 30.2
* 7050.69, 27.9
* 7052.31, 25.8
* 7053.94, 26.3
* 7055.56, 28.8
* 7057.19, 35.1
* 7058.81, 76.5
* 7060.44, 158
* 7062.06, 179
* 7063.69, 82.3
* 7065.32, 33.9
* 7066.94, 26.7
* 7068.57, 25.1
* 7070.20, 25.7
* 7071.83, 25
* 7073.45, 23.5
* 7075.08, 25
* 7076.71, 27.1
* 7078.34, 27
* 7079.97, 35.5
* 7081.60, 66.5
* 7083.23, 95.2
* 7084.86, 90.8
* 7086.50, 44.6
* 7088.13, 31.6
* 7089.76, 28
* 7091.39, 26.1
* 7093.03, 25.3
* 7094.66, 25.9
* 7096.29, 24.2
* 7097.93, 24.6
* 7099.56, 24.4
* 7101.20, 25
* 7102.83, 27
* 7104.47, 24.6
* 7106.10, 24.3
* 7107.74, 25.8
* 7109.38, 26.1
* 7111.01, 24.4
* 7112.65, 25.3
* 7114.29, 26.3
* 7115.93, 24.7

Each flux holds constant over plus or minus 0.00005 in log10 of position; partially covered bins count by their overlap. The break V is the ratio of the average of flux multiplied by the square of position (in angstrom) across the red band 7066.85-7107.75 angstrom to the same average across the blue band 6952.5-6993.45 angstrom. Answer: 1.37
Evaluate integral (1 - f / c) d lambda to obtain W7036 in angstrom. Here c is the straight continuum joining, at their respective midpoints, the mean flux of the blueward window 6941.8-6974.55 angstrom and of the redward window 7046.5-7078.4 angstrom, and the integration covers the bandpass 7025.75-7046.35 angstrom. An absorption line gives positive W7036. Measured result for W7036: 6.2 angstrom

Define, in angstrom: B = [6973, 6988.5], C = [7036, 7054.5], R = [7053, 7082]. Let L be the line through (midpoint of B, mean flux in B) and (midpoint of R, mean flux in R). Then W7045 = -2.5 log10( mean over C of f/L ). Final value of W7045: 0.35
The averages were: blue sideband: 25.7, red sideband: 51.2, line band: 32.3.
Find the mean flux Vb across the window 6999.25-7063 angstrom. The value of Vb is 36.7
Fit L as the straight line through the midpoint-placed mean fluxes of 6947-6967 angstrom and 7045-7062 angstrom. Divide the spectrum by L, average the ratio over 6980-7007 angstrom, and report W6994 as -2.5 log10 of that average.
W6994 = 0.42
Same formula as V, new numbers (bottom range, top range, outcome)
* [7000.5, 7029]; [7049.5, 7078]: 1.94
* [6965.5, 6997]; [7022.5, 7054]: 1.19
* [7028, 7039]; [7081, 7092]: 2.13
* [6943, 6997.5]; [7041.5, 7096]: 1.88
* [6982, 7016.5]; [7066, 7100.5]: 1.45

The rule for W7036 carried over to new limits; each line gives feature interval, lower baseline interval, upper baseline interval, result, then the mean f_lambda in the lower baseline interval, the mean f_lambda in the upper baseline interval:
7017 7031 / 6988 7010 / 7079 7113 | 1.2 angstrom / 25.2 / 35.6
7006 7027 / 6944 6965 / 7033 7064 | 8.1 angstrom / 25.7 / 50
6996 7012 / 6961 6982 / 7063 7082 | 1.6 angstrom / 26.1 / 34.3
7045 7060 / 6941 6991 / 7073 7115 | -4.7 angstrom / 25.5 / 33.7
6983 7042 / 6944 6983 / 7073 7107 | 8.3 angstrom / 26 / 35.6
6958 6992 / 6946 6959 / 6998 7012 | 0.5 angstrom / 25.7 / 26.1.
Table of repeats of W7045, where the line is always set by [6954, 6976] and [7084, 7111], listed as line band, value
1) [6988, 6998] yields 0.13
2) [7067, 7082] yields 0.01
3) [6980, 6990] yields 0.08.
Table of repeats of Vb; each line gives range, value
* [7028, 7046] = 29.8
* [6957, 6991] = 25.5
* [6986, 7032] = 25.3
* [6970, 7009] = 25.5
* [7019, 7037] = 25.7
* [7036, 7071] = 48.4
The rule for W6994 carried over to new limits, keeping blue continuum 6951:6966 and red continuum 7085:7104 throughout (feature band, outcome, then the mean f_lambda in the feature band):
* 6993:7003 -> 0.08 mag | 25.2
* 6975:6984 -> 0.00 mag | 26.5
